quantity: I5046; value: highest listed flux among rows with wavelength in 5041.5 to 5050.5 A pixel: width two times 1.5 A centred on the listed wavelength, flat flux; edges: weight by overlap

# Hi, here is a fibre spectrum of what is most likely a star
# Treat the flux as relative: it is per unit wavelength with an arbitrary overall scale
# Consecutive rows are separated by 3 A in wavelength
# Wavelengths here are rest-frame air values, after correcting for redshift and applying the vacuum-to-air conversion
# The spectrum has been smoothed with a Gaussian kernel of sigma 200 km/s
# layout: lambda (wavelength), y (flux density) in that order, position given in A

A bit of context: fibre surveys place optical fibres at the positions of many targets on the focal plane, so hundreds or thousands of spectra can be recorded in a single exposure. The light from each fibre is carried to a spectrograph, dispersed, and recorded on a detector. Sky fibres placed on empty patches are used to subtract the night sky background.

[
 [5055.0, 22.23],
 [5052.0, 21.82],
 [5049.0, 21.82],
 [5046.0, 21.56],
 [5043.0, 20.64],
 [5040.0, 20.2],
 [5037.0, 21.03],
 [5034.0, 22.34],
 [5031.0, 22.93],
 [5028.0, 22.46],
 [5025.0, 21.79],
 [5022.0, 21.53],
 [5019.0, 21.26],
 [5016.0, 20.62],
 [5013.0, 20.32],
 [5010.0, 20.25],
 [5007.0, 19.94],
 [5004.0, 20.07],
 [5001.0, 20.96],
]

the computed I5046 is 21.82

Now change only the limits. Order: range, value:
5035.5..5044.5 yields 21.03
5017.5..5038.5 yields 22.93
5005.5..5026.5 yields 21.79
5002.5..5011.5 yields 20.25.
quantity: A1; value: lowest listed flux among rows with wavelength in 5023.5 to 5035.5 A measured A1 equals 21.79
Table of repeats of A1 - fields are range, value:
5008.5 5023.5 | 20.25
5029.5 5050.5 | 20.2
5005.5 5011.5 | 19.94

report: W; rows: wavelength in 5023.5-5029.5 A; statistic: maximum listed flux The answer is 22.46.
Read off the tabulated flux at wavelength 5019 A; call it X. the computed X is 21.26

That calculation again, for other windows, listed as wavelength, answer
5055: 22.23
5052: 21.82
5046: 21.56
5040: 20.2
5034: 22.34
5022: 21.53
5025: 21.79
